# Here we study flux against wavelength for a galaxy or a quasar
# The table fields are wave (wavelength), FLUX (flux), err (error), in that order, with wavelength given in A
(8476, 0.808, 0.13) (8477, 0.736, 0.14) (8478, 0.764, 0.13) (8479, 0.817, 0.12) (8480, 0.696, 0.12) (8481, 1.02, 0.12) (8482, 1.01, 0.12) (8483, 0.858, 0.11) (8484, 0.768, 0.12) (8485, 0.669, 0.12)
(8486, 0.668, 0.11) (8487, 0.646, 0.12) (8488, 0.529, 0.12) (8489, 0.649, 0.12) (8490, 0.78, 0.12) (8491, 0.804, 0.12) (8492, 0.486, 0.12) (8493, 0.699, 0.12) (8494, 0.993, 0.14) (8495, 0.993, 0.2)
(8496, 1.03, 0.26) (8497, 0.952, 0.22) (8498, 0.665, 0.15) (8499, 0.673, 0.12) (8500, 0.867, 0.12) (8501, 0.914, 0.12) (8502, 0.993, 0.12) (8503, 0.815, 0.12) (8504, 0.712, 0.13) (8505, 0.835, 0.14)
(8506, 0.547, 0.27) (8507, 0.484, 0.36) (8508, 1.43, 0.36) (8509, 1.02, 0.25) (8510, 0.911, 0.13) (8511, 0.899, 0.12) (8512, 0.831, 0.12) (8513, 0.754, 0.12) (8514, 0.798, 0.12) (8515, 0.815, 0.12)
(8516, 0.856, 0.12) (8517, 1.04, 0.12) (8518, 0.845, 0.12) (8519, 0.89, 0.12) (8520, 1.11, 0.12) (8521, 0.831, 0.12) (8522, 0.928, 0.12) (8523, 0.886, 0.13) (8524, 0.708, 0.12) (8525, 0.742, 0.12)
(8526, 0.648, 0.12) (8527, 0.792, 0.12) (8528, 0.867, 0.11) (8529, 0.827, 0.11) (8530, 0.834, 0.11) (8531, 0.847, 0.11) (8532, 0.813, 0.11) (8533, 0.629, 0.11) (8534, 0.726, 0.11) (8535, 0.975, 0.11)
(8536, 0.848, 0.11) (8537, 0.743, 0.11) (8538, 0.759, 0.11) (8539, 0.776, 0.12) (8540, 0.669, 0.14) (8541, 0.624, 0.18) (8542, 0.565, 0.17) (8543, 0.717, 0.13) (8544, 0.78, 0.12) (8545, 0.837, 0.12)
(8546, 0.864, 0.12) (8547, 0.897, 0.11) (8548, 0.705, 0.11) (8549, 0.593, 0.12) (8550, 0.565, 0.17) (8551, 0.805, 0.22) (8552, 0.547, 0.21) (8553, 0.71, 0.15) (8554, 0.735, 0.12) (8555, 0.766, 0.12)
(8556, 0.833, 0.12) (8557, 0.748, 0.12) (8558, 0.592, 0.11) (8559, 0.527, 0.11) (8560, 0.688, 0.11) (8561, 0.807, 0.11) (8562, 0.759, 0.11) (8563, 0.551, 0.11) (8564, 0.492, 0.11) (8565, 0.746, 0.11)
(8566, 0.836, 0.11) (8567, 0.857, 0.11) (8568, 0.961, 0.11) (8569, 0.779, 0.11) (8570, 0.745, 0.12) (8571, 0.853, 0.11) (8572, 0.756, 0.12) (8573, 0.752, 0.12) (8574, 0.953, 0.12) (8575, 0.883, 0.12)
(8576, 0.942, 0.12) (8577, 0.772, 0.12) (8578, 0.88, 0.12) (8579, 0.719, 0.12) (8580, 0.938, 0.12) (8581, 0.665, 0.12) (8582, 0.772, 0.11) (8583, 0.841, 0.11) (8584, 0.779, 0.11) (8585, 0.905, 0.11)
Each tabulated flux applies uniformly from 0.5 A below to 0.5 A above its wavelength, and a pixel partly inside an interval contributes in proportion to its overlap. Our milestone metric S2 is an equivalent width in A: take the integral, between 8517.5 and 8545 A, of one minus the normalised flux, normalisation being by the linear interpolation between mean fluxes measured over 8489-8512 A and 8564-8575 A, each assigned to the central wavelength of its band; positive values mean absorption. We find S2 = 1.10 A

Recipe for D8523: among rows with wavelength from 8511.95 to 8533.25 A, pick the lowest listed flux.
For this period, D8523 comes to 0.629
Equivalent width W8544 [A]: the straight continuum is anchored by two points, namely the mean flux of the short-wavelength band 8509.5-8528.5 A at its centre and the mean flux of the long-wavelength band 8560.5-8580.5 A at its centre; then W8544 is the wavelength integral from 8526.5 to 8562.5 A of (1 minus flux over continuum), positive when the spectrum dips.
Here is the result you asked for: 3.6 A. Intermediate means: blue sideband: 0.85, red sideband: 0.799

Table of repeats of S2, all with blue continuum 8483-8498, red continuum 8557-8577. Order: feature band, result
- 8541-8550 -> 0.4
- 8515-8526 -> -1.6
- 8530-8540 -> -0.3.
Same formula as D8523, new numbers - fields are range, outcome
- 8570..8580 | 0.719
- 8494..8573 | 0.484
